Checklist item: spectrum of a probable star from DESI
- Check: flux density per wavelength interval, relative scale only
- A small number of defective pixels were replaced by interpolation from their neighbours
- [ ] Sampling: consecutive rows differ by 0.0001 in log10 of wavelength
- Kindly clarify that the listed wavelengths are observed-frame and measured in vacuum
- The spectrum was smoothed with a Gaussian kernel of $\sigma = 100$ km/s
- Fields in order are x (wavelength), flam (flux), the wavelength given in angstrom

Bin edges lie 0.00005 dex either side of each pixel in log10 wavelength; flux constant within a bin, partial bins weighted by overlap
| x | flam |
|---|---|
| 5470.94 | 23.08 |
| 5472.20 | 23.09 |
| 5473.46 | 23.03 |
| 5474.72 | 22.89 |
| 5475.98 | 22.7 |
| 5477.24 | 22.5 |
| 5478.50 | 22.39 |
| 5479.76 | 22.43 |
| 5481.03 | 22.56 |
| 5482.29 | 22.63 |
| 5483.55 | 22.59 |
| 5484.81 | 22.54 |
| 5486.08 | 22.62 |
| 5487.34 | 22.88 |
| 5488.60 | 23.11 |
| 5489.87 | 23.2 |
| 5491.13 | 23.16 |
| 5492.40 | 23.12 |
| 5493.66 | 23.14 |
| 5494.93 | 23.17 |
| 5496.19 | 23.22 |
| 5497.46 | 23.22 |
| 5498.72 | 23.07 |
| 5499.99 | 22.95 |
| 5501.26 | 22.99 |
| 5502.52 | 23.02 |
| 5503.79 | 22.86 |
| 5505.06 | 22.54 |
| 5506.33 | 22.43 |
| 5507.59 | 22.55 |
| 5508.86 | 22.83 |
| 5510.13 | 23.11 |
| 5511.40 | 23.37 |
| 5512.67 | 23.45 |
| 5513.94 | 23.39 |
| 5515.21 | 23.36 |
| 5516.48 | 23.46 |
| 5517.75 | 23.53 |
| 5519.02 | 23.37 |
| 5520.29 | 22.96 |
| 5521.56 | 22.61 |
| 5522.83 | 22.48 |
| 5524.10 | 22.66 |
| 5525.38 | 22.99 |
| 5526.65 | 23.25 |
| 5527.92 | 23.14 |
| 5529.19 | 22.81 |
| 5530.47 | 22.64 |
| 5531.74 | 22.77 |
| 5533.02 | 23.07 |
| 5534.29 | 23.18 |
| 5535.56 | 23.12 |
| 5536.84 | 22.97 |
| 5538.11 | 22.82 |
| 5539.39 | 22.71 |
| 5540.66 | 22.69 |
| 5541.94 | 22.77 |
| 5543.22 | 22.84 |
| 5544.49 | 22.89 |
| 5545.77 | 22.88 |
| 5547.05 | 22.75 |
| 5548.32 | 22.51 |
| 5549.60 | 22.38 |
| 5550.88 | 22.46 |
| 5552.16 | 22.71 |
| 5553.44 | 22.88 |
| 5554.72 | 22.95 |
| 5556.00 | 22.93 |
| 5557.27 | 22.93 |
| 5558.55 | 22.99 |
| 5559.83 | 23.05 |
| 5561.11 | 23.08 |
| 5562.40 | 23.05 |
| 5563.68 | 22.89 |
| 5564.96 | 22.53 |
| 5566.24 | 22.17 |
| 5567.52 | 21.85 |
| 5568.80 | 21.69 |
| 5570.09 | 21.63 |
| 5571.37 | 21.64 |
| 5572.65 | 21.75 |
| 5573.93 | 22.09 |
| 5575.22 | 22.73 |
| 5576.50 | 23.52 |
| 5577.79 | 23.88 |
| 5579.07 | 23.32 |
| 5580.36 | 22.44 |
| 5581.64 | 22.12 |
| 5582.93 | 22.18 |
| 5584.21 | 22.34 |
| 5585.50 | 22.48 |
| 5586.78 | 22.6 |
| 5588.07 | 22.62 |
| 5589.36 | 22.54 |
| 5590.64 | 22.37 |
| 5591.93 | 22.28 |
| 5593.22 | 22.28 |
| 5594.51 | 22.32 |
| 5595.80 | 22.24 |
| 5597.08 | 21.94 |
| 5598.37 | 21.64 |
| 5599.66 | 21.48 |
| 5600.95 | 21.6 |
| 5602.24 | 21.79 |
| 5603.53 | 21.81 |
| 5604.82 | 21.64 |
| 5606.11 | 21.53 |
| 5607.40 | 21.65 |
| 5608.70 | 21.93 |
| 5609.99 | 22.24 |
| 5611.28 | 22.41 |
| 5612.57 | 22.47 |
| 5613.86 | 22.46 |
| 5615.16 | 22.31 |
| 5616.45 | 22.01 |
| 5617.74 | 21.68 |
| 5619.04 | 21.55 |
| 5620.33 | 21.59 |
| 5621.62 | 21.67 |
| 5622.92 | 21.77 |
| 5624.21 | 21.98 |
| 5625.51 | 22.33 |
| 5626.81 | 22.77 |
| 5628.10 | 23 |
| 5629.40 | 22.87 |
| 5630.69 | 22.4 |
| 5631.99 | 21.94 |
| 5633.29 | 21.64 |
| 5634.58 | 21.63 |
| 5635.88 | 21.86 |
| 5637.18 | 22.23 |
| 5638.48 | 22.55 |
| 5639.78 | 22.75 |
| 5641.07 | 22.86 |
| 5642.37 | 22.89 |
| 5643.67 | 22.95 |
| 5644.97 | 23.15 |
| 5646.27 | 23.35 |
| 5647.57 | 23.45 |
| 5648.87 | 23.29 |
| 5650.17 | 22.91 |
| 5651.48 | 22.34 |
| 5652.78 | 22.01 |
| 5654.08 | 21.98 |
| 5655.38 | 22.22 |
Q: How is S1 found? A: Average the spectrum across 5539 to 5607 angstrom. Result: 22.4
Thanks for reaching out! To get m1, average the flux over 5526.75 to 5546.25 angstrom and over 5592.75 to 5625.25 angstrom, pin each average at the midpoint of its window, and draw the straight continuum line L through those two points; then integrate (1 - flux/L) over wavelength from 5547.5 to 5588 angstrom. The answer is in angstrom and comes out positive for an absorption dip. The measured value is -0.2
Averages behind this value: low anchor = 22.9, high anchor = 21.9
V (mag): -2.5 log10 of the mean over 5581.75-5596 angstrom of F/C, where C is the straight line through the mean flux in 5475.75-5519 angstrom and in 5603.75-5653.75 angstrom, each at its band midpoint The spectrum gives 0.01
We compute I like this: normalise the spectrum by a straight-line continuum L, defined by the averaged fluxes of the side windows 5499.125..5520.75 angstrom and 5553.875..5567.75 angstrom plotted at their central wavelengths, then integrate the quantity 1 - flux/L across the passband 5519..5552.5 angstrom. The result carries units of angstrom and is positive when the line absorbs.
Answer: 0.2 angstrom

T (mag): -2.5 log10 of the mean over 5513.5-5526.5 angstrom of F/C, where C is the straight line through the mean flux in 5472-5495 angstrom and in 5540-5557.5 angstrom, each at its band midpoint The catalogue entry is -0.01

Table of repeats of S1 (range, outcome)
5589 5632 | 22.1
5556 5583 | 22.6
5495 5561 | 22.9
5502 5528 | 23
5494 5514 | 23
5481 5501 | 23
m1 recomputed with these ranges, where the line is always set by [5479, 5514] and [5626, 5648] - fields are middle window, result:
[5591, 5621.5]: 1.0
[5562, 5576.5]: 0.3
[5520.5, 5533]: 0.0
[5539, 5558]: 0.0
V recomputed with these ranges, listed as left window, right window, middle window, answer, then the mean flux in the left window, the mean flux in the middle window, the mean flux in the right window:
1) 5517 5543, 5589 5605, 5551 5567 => -0.01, 22.9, 22.8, 22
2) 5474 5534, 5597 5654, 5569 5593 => 0.00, 22.9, 22.5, 22.2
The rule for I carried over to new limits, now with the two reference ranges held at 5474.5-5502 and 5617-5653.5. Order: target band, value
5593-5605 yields 0.3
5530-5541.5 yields -0.1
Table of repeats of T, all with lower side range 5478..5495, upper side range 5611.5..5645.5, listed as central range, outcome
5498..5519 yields -0.02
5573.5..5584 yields -0.01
